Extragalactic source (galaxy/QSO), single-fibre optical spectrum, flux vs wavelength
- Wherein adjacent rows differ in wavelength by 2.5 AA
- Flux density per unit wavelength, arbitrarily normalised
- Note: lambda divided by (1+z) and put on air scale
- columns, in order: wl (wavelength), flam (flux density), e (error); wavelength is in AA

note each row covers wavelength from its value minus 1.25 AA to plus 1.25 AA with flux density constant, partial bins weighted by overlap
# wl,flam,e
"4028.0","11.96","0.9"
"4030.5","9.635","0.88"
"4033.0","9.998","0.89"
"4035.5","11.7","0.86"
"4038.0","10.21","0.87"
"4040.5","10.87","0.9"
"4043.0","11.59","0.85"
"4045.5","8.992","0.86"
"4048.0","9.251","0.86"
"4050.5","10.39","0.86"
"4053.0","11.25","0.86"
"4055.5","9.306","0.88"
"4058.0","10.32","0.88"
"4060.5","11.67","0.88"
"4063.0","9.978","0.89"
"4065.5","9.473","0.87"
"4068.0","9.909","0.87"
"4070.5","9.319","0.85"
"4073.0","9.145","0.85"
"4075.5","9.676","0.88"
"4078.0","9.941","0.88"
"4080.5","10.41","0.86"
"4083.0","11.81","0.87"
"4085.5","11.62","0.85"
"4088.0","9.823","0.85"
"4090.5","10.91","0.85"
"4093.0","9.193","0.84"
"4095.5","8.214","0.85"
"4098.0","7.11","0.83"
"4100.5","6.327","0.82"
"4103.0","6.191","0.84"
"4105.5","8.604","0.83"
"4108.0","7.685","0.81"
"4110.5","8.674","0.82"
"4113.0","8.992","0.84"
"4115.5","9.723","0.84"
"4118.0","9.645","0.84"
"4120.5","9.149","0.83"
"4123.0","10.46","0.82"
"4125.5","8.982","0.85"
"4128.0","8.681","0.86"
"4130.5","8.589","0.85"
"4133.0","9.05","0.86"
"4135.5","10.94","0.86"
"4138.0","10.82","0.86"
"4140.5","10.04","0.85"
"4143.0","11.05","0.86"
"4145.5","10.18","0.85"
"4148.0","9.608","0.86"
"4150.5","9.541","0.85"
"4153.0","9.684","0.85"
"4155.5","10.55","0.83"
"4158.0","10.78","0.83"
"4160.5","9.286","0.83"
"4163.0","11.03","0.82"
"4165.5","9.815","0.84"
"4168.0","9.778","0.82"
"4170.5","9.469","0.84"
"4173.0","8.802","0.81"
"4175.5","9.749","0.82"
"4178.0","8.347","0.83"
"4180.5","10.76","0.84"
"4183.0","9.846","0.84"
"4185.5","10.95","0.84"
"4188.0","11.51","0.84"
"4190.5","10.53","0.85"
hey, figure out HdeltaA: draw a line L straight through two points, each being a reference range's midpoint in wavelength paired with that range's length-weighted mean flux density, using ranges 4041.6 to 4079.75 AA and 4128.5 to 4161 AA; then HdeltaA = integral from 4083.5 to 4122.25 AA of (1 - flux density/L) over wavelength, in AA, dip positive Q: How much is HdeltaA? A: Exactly 4.4 AA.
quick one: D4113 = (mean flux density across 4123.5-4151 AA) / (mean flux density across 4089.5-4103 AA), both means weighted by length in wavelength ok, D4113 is 1.2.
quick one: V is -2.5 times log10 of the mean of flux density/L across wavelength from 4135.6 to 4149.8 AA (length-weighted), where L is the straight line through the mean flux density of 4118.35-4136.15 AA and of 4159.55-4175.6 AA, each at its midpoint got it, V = -0.09 mag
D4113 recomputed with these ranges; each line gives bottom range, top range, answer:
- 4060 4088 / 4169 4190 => 0.97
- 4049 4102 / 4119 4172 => 1.01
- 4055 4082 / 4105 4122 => 0.90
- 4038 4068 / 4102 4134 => 0.86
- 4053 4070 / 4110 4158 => 0.96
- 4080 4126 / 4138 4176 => 1.10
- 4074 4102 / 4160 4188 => 1.04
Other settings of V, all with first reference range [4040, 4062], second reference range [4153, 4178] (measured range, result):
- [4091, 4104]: 0.31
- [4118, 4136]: 0.07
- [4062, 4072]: 0.07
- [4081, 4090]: -0.08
